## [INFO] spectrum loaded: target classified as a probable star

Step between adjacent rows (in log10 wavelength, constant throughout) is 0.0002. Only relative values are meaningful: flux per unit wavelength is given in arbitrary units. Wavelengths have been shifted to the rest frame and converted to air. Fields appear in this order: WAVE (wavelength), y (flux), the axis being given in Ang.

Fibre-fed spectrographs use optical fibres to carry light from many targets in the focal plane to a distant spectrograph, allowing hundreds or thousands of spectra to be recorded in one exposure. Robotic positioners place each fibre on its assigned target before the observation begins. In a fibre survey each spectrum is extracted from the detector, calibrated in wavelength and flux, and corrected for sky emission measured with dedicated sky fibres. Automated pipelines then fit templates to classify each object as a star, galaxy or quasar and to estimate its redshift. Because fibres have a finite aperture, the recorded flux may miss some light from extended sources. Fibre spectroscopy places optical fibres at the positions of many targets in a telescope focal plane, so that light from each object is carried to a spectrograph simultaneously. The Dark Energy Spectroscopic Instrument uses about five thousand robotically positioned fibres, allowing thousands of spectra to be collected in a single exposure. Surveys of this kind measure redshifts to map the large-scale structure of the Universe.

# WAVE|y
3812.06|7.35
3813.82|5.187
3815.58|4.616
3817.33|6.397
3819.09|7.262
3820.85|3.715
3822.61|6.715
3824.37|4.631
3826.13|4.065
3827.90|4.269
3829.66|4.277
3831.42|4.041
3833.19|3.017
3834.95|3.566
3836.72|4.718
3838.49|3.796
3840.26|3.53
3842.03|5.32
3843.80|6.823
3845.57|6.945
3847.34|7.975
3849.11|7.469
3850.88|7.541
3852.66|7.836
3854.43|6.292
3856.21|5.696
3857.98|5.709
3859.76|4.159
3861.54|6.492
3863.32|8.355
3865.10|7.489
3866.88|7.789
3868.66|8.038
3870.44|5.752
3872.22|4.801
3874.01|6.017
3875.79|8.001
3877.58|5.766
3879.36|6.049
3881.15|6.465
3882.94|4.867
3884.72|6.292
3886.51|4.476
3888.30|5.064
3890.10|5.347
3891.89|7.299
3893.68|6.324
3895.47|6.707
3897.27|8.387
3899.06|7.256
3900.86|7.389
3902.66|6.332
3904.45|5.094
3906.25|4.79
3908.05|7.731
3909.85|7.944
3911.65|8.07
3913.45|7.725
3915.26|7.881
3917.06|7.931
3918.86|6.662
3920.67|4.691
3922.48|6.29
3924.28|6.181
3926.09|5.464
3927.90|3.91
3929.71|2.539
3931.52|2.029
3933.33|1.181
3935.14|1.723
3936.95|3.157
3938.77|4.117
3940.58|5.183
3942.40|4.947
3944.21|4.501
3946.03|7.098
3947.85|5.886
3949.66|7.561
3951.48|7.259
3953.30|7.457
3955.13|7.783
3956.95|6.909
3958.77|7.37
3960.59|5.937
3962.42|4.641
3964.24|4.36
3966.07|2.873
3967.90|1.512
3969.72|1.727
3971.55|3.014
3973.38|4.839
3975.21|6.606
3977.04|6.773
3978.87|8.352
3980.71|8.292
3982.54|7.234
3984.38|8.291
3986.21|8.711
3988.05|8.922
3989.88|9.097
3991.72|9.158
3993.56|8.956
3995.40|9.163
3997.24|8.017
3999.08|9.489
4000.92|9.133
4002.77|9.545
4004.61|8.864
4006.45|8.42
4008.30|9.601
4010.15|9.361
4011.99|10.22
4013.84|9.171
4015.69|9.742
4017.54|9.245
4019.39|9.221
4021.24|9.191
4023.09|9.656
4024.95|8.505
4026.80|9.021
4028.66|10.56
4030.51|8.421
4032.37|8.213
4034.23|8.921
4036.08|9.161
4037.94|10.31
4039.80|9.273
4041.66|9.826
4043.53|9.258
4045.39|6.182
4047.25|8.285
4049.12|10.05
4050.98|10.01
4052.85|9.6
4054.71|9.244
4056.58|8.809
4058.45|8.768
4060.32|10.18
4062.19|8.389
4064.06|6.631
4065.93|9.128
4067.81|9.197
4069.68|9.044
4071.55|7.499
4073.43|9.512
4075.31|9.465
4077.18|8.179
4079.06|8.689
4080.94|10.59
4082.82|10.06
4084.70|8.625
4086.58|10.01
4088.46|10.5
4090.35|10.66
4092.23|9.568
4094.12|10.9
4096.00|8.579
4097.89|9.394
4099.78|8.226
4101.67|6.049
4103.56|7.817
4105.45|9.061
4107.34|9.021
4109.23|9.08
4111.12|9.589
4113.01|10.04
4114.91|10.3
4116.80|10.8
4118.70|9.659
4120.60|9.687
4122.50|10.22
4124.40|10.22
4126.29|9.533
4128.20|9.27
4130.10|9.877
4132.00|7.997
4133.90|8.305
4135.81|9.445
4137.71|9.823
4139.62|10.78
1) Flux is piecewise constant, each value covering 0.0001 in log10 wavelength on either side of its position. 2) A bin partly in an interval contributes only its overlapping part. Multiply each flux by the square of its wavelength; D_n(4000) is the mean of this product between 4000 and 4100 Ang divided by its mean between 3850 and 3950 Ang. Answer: 1.67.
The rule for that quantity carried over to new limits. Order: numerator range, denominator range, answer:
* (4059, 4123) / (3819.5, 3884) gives 1.80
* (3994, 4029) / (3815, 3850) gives 1.96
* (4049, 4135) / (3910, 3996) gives 1.66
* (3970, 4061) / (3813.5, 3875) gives 1.66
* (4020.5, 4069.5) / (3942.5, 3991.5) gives 1.49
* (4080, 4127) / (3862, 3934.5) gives 1.72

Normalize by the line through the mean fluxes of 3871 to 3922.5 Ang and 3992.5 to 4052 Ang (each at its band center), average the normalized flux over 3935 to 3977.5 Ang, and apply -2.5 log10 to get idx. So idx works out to 0.43 mag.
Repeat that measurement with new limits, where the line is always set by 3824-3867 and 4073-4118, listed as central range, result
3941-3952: 0.168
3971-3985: 0.136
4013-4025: -0.133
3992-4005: -0.143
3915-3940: 0.459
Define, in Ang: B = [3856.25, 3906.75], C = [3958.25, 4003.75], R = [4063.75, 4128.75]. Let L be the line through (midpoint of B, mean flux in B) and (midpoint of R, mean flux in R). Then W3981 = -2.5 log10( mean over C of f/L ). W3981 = 0.128 mag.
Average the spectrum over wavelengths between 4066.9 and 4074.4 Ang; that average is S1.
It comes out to 8.81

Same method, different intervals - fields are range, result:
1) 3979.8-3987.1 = 8.13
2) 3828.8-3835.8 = 3.73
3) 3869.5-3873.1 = 5.32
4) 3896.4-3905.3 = 6.9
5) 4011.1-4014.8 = 9.68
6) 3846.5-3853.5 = 7.7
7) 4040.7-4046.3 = 8.43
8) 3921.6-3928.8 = 5.46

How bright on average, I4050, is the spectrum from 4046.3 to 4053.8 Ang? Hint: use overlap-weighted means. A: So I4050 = 9.48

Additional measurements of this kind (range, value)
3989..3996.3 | 9.09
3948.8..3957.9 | 7.39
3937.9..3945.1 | 4.69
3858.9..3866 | 6.63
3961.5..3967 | 3.95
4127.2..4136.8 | 8.98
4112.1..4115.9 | 10.2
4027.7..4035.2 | 9.03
